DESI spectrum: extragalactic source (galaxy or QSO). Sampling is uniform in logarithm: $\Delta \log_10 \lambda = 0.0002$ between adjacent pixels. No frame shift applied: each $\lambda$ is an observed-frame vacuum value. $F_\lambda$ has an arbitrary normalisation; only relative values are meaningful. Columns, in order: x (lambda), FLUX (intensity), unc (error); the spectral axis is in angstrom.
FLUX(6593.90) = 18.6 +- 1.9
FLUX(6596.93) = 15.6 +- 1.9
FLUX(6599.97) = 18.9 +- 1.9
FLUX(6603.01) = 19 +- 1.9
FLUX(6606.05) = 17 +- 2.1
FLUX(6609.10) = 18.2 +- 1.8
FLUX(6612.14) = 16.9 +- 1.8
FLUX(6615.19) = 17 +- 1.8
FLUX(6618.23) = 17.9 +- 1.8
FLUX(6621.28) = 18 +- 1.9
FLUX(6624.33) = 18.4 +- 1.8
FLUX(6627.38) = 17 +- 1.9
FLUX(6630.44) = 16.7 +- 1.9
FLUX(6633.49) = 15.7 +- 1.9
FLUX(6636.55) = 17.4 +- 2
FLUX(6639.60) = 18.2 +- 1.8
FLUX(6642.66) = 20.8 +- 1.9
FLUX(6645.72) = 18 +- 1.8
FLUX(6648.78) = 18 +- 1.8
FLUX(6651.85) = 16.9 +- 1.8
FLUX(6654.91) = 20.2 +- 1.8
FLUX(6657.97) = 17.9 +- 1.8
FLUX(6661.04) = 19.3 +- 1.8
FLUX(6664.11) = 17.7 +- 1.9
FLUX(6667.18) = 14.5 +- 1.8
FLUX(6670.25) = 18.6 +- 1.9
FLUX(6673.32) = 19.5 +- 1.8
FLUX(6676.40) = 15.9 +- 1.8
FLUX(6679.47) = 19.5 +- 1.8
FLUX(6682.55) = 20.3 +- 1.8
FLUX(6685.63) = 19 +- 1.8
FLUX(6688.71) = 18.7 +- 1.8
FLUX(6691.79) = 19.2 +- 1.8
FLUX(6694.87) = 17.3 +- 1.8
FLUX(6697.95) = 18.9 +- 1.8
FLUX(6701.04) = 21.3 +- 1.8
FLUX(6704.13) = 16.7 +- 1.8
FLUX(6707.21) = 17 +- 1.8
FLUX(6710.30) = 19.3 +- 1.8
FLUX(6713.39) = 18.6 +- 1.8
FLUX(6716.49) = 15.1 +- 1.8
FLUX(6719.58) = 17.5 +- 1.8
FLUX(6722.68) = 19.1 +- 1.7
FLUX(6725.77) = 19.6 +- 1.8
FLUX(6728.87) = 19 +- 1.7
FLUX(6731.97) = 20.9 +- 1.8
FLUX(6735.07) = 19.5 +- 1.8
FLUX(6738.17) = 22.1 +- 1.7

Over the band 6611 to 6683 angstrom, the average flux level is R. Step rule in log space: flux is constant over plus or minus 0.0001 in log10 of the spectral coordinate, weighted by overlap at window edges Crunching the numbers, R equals 17.9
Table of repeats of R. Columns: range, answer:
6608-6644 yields 17.7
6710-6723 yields 17.7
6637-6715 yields 18.4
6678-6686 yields 19.7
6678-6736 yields 18.8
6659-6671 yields 17.5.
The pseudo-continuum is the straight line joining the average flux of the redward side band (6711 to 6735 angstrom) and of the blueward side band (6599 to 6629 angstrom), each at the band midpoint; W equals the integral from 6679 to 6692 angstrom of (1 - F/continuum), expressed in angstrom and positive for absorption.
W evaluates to -0.7 angstrom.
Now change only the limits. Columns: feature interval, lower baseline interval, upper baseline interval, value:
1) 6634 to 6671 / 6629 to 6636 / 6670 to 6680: -1.77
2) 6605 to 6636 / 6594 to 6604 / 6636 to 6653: 1.36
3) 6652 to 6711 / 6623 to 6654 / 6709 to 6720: -2.51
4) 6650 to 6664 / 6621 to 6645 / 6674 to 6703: -0.17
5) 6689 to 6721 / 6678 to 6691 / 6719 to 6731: 1.78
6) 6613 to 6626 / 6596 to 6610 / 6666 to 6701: 0.12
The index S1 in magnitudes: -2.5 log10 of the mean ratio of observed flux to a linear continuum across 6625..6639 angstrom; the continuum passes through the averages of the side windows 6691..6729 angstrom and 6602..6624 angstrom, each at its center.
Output 0.06 mag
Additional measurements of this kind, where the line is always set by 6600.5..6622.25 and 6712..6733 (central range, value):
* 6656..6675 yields 0.01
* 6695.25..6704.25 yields -0.04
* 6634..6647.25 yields -0.03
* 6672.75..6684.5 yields -0.03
